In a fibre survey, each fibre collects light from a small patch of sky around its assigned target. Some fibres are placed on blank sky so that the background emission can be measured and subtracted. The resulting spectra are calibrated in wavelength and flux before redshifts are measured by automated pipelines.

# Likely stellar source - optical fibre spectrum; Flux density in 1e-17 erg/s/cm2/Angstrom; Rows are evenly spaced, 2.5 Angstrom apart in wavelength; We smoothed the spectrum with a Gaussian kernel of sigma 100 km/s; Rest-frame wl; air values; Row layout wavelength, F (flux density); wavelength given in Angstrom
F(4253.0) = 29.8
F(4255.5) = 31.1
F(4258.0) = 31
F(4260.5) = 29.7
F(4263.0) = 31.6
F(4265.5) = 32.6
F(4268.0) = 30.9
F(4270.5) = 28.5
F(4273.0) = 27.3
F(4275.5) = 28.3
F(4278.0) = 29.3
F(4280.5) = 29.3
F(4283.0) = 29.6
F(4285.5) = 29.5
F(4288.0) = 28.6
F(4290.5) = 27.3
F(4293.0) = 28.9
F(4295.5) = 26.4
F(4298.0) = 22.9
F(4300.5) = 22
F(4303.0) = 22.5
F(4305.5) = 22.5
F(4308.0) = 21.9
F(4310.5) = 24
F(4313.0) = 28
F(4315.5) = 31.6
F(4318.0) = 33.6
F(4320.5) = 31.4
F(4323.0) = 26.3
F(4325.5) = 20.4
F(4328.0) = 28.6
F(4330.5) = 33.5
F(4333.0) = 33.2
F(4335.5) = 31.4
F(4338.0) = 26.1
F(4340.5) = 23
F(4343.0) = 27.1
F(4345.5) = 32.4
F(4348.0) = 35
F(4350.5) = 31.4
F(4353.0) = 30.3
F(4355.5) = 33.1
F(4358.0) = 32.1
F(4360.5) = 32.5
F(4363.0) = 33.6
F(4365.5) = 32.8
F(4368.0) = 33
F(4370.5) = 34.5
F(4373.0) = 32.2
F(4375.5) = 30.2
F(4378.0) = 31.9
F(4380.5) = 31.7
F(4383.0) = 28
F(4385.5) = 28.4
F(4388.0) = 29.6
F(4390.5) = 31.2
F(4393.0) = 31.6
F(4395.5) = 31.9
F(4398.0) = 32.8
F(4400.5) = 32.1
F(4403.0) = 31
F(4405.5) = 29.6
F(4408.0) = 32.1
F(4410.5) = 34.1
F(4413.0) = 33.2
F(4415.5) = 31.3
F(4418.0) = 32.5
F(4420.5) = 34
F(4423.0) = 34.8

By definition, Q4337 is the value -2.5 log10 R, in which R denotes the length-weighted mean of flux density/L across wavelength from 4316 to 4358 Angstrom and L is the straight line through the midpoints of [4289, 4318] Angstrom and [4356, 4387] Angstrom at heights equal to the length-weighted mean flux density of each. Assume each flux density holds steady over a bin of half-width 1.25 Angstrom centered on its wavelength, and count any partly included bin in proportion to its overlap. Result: -0.05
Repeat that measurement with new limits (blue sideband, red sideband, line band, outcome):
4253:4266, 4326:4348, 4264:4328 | 0.11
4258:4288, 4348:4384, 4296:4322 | 0.18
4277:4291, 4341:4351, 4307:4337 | 0.05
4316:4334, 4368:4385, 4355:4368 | -0.07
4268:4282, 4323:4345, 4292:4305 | 0.17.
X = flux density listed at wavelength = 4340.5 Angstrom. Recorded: 23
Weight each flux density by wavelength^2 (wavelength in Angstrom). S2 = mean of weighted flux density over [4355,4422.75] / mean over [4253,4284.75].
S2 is 1.13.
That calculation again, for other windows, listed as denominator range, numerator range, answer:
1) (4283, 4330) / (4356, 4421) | 1.24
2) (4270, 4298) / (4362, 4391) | 1.16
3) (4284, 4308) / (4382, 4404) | 1.26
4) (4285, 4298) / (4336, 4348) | 1.05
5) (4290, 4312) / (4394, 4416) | 1.39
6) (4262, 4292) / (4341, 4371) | 1.13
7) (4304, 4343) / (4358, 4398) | 1.17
